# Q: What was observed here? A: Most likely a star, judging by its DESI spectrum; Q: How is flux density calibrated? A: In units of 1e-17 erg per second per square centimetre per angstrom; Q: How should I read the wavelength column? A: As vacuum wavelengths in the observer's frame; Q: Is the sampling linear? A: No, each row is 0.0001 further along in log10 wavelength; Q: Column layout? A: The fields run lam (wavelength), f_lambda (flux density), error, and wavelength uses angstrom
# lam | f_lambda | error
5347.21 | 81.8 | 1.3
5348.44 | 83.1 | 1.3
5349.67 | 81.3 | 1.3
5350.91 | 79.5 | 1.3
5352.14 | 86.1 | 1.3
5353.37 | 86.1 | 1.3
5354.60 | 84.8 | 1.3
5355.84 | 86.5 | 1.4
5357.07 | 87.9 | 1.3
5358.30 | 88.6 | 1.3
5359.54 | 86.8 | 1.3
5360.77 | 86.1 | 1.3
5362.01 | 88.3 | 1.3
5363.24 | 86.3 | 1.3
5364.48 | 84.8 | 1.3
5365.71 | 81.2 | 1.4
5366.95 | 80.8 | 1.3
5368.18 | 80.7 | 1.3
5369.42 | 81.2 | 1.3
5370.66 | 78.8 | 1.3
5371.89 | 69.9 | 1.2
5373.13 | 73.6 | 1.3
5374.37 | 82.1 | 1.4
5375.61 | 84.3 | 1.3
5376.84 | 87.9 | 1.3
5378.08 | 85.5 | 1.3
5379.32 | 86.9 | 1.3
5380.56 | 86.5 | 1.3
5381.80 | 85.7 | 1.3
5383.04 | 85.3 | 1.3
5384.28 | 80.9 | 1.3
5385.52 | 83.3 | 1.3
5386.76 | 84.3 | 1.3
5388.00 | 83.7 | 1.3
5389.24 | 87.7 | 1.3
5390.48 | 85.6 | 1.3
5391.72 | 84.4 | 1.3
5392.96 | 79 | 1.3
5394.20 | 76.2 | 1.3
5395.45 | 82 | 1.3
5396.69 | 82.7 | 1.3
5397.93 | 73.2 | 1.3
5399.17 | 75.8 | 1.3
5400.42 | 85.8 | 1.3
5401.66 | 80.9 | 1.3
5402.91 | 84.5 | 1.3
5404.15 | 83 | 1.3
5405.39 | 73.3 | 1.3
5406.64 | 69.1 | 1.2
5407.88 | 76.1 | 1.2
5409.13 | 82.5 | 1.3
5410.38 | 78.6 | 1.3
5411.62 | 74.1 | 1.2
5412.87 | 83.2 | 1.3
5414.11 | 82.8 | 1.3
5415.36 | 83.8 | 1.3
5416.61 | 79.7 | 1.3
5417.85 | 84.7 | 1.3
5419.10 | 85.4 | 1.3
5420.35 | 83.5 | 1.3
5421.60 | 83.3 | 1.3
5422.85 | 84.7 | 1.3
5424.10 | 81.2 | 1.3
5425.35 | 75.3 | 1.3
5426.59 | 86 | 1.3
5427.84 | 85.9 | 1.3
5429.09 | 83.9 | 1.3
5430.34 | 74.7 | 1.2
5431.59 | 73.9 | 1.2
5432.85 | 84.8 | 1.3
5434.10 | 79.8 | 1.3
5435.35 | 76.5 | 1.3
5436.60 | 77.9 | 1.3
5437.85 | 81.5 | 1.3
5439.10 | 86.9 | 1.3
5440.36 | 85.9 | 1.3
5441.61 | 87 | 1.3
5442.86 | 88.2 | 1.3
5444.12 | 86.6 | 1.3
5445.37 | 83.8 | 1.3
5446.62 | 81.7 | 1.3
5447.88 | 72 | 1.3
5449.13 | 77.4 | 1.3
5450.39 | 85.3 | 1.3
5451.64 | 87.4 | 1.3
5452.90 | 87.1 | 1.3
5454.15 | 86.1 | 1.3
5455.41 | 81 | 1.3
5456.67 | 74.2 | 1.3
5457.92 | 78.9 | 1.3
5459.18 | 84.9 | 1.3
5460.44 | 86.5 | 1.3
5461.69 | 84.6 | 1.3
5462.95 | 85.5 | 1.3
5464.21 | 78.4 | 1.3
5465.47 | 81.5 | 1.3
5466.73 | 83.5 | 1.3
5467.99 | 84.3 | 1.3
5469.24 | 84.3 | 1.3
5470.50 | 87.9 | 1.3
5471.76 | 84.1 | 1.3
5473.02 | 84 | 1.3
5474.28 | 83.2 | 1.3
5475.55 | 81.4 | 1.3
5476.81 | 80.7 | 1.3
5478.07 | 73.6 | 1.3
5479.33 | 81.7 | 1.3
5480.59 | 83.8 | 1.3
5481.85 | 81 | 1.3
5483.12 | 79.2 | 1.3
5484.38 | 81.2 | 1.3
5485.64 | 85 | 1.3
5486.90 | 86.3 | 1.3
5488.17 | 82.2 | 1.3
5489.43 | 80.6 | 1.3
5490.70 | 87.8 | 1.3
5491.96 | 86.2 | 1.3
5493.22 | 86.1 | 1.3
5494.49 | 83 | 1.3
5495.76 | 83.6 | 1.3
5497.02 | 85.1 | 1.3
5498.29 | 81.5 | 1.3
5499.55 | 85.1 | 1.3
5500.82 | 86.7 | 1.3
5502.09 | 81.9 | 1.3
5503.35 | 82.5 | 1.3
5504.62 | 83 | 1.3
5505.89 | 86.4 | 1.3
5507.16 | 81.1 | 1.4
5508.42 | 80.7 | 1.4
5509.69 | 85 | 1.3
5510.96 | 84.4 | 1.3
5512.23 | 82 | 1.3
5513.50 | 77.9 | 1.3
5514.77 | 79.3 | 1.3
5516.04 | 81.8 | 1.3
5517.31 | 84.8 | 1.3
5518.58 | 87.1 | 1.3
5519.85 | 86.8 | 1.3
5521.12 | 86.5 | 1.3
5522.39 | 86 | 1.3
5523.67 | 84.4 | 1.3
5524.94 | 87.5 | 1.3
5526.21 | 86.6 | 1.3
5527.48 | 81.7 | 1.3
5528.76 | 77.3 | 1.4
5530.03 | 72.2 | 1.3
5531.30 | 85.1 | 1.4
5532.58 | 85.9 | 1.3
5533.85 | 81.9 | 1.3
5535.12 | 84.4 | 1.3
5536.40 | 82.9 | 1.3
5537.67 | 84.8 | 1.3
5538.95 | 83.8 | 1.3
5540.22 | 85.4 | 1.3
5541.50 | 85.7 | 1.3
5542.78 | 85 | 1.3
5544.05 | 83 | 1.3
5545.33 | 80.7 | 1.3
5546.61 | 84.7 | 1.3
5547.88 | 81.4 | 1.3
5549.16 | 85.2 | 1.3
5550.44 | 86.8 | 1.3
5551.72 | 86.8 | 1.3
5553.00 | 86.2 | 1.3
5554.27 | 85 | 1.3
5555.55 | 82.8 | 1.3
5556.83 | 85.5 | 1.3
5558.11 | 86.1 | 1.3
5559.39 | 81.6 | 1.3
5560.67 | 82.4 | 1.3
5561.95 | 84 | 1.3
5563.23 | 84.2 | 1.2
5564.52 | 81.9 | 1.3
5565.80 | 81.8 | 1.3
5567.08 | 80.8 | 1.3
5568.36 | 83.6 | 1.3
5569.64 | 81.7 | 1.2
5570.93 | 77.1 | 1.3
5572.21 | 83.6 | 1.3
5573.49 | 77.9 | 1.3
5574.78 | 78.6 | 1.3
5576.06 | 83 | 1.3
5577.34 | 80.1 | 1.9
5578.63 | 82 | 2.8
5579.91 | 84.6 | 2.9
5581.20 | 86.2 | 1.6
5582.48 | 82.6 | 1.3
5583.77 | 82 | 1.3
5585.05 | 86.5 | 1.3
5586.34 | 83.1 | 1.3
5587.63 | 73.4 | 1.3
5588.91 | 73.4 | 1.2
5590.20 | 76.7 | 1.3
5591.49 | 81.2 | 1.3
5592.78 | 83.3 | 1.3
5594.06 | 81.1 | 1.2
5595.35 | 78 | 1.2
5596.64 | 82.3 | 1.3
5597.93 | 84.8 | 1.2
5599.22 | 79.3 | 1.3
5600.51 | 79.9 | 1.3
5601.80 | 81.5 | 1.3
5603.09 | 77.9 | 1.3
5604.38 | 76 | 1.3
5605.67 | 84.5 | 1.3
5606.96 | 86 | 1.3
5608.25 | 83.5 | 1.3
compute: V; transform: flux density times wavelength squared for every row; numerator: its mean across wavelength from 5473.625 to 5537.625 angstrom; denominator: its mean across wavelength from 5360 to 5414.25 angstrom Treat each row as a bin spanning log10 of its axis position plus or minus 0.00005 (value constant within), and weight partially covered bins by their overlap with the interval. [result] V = 1.1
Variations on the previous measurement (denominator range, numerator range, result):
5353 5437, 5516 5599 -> 1.07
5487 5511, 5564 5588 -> 1.00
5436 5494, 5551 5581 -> 1.03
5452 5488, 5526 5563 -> 1.04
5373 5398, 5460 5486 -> 1.02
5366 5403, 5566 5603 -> 1.06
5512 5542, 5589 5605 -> 0.98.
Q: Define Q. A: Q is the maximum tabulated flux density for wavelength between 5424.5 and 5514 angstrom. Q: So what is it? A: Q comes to 88.2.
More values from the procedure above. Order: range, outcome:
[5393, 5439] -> 86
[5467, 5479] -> 87.9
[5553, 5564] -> 86.2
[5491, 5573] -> 87.5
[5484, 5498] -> 87.8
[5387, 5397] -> 87.7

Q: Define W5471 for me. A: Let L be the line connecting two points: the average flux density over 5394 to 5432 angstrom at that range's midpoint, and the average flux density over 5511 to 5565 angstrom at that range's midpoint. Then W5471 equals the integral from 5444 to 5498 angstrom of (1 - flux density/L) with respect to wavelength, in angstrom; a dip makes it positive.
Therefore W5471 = -0.6 angstrom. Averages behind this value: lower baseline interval 80.4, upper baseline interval 83.7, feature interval 82.8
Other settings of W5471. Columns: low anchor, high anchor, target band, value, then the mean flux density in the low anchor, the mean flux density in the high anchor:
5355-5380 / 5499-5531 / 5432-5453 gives 0.1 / 83.4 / 83.2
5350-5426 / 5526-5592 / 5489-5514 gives -0.4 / 82.2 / 82.5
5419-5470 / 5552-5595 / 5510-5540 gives -0.4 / 82.5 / 82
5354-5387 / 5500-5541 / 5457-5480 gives 0.2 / 83.6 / 83.4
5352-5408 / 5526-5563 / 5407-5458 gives 0.7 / 82.5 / 83.6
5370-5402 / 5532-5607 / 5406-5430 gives 0.3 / 82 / 82.4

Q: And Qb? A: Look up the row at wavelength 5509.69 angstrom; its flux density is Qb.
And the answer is 85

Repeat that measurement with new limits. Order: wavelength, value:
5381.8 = 85.7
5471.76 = 84.1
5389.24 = 87.7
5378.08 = 85.5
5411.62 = 74.1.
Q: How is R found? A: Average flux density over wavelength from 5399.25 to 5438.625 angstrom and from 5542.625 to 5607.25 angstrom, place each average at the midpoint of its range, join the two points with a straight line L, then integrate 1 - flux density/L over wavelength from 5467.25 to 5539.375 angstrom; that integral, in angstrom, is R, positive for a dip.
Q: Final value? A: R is -1.6 angstrom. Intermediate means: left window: 80.6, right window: 82.1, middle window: 83.3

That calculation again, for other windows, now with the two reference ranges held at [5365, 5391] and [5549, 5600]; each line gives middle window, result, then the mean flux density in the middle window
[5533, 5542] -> -0.2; 84.2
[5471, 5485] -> 0.2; 81.3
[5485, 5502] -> -0.4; 84.5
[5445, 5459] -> 0.2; 81.4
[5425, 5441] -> 0.3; 81.1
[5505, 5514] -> 0.0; 82.6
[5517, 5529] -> -0.4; 85.1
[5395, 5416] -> 0.8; 79.5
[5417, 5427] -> 0.0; 82.9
